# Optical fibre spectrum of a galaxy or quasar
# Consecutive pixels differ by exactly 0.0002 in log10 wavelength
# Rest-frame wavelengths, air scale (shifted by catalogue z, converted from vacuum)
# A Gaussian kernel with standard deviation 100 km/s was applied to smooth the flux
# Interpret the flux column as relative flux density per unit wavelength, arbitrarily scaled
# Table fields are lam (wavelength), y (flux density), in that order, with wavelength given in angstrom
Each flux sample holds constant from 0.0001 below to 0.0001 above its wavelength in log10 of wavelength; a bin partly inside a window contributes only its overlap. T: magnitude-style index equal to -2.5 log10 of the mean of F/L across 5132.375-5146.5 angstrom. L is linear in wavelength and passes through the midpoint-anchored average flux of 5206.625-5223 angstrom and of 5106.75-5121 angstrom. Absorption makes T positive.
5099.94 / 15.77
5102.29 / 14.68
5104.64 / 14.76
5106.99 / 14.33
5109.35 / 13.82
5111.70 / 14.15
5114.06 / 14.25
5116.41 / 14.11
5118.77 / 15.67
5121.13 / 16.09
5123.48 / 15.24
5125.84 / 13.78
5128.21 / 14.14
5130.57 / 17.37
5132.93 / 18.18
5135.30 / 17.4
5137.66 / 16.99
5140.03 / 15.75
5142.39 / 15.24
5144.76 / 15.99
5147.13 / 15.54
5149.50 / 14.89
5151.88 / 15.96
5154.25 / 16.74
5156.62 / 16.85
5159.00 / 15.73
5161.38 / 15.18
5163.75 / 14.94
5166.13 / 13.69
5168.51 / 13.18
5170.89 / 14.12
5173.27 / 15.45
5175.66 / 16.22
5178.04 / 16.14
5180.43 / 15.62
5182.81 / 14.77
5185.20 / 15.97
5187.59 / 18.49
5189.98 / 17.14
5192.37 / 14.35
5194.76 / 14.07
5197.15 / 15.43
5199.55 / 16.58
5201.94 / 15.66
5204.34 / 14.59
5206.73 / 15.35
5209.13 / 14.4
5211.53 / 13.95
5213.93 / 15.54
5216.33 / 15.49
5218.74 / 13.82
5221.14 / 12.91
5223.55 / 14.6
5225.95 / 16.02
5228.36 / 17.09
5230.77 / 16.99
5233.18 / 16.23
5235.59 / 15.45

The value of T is -0.14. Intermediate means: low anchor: 14.5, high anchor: 14.4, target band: 16.5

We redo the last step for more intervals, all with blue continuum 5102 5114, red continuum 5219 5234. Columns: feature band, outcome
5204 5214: 0.05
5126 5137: -0.14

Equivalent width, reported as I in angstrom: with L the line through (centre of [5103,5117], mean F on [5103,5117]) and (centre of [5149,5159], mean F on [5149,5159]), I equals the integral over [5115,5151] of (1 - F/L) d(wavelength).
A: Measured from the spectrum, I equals -1.2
